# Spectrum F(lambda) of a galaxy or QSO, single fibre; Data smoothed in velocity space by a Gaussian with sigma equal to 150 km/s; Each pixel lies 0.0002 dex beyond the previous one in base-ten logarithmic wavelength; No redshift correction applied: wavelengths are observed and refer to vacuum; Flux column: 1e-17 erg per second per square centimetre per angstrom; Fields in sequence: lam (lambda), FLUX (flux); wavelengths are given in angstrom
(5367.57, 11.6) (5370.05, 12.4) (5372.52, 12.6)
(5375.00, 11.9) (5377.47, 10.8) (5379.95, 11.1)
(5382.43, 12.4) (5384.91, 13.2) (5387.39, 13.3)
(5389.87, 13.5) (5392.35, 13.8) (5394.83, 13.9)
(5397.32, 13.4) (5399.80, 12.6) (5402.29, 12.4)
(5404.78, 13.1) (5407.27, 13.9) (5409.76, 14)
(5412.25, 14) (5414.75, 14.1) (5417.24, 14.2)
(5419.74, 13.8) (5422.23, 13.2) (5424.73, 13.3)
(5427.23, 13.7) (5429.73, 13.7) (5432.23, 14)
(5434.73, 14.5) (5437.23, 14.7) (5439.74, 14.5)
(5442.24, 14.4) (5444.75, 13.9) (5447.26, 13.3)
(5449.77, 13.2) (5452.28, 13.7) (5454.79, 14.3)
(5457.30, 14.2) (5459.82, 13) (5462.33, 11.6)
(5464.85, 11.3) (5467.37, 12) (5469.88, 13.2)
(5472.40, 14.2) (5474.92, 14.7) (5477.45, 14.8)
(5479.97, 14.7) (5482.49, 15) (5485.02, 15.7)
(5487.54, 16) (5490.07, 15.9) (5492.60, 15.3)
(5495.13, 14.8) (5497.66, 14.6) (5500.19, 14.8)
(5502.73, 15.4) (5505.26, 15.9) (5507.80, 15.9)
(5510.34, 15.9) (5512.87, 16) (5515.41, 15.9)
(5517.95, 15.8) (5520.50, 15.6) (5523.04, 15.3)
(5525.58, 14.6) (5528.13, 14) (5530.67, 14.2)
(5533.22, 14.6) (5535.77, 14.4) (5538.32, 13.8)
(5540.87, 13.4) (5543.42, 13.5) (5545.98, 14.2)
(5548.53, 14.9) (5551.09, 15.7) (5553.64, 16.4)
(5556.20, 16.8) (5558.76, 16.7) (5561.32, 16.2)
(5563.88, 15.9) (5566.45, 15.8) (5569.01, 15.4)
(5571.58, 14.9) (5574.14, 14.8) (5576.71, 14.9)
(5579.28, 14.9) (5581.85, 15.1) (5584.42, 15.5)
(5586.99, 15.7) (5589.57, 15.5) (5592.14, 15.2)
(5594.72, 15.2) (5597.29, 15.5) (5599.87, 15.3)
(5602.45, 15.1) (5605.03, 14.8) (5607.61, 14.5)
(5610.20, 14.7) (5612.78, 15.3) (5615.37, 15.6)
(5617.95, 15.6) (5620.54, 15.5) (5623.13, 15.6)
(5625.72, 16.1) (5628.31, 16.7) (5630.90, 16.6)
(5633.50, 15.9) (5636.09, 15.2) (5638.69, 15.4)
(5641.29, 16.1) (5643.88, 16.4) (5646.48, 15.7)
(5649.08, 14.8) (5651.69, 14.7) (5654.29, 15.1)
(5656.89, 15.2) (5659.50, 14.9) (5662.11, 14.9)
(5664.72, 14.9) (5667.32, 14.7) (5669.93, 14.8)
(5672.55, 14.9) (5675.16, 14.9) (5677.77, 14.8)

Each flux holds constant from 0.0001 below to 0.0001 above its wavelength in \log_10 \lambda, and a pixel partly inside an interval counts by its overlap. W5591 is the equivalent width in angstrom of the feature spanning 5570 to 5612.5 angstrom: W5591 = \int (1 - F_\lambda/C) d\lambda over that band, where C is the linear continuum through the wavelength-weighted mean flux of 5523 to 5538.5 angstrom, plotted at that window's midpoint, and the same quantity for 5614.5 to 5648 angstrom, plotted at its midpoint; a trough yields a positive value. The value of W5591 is 0.5 angstrom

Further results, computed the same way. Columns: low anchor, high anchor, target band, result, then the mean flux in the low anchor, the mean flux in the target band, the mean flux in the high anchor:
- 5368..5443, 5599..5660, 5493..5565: -3.41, 13.3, 15.2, 15.5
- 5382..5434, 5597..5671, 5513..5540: -0.67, 13.5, 14.8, 15.4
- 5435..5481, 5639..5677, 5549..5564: -1.92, 13.7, 16.2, 15.1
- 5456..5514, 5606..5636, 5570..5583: 0.29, 14.6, 14.9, 15.6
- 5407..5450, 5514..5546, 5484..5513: -2.26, 13.9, 15.5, 14.6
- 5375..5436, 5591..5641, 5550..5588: -1.67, 13.3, 15.6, 15.5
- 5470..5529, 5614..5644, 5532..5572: 0.82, 15.2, 15.2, 15.9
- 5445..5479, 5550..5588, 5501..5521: -1.90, 13.4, 15.8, 15.6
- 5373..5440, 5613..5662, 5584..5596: -0.23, 13.3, 15.4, 15.6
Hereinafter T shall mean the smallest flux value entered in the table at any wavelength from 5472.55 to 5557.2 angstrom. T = 13.4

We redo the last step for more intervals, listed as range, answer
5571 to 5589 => 14.8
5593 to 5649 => 14.5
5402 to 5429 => 12.4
